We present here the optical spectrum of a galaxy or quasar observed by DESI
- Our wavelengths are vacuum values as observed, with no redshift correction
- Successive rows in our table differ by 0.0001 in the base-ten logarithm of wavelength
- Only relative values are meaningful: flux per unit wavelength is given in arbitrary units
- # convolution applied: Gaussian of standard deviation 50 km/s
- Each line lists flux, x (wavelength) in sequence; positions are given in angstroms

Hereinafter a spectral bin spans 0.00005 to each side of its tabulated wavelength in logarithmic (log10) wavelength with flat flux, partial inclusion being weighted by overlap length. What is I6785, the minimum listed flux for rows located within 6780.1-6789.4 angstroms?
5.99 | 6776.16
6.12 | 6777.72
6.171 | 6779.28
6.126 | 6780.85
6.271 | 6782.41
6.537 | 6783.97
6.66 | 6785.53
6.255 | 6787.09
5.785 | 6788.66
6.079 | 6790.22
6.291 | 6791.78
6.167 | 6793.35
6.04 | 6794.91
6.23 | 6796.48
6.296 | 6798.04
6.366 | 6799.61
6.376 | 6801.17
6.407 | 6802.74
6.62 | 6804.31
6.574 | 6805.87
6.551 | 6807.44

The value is 5.785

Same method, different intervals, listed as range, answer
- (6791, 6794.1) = 6.167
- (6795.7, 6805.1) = 6.23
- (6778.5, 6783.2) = 6.126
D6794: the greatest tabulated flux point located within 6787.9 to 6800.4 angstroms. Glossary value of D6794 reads 6.366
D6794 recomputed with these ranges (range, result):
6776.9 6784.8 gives 6.537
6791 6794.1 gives 6.291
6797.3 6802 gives 6.376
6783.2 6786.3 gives 6.66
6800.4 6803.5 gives 6.407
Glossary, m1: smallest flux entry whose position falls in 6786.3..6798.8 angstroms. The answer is 5.785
